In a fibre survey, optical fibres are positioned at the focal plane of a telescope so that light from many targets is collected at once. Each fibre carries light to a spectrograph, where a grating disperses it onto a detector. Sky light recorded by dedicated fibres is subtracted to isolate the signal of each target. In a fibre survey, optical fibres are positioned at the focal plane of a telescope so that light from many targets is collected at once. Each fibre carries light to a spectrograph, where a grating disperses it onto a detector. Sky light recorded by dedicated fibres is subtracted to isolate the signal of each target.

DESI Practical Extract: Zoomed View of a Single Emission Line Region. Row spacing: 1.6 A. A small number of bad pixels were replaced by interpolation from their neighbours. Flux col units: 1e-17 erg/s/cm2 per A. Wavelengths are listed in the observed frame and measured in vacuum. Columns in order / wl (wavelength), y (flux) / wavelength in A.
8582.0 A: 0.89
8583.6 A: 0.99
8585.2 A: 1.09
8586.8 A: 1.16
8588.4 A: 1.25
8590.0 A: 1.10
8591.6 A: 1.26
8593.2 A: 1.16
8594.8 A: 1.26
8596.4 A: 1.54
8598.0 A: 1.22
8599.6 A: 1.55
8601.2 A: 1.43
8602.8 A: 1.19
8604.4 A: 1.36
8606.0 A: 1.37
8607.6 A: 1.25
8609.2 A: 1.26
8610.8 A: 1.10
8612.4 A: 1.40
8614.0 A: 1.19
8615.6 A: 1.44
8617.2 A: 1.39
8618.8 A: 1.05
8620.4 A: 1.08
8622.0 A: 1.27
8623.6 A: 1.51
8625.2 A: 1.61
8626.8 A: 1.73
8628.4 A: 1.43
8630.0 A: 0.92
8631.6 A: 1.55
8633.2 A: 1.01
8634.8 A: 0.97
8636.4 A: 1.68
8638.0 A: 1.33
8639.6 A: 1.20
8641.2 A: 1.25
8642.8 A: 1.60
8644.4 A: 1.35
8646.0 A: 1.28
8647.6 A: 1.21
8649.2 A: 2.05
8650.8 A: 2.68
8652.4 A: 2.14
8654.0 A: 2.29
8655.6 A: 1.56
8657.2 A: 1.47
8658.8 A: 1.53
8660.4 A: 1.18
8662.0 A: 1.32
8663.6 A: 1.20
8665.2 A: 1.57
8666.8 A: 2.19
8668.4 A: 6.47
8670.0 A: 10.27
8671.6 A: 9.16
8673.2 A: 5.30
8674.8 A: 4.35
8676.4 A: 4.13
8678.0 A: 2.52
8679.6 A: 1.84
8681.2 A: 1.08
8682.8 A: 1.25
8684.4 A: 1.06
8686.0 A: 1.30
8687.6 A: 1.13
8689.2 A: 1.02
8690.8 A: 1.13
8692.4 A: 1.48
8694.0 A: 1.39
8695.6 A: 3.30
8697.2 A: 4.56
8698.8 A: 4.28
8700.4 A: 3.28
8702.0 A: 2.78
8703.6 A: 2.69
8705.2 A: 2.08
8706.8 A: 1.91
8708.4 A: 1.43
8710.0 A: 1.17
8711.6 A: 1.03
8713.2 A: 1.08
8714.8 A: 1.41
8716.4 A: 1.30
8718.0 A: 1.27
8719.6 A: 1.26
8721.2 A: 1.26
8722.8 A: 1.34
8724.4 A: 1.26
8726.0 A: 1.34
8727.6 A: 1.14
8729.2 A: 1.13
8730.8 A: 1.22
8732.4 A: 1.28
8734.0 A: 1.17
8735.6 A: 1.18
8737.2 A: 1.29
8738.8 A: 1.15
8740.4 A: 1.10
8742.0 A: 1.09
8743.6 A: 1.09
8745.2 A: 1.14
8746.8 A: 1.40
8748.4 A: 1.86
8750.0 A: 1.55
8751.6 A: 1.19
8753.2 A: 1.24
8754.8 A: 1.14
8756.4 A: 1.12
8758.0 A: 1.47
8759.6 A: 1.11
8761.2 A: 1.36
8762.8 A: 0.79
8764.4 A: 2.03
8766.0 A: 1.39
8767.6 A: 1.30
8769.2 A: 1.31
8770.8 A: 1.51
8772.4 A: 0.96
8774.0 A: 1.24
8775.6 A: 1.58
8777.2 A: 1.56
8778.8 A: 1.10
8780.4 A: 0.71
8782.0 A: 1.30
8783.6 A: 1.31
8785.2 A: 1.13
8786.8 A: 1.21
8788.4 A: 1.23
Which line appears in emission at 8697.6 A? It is [N II]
